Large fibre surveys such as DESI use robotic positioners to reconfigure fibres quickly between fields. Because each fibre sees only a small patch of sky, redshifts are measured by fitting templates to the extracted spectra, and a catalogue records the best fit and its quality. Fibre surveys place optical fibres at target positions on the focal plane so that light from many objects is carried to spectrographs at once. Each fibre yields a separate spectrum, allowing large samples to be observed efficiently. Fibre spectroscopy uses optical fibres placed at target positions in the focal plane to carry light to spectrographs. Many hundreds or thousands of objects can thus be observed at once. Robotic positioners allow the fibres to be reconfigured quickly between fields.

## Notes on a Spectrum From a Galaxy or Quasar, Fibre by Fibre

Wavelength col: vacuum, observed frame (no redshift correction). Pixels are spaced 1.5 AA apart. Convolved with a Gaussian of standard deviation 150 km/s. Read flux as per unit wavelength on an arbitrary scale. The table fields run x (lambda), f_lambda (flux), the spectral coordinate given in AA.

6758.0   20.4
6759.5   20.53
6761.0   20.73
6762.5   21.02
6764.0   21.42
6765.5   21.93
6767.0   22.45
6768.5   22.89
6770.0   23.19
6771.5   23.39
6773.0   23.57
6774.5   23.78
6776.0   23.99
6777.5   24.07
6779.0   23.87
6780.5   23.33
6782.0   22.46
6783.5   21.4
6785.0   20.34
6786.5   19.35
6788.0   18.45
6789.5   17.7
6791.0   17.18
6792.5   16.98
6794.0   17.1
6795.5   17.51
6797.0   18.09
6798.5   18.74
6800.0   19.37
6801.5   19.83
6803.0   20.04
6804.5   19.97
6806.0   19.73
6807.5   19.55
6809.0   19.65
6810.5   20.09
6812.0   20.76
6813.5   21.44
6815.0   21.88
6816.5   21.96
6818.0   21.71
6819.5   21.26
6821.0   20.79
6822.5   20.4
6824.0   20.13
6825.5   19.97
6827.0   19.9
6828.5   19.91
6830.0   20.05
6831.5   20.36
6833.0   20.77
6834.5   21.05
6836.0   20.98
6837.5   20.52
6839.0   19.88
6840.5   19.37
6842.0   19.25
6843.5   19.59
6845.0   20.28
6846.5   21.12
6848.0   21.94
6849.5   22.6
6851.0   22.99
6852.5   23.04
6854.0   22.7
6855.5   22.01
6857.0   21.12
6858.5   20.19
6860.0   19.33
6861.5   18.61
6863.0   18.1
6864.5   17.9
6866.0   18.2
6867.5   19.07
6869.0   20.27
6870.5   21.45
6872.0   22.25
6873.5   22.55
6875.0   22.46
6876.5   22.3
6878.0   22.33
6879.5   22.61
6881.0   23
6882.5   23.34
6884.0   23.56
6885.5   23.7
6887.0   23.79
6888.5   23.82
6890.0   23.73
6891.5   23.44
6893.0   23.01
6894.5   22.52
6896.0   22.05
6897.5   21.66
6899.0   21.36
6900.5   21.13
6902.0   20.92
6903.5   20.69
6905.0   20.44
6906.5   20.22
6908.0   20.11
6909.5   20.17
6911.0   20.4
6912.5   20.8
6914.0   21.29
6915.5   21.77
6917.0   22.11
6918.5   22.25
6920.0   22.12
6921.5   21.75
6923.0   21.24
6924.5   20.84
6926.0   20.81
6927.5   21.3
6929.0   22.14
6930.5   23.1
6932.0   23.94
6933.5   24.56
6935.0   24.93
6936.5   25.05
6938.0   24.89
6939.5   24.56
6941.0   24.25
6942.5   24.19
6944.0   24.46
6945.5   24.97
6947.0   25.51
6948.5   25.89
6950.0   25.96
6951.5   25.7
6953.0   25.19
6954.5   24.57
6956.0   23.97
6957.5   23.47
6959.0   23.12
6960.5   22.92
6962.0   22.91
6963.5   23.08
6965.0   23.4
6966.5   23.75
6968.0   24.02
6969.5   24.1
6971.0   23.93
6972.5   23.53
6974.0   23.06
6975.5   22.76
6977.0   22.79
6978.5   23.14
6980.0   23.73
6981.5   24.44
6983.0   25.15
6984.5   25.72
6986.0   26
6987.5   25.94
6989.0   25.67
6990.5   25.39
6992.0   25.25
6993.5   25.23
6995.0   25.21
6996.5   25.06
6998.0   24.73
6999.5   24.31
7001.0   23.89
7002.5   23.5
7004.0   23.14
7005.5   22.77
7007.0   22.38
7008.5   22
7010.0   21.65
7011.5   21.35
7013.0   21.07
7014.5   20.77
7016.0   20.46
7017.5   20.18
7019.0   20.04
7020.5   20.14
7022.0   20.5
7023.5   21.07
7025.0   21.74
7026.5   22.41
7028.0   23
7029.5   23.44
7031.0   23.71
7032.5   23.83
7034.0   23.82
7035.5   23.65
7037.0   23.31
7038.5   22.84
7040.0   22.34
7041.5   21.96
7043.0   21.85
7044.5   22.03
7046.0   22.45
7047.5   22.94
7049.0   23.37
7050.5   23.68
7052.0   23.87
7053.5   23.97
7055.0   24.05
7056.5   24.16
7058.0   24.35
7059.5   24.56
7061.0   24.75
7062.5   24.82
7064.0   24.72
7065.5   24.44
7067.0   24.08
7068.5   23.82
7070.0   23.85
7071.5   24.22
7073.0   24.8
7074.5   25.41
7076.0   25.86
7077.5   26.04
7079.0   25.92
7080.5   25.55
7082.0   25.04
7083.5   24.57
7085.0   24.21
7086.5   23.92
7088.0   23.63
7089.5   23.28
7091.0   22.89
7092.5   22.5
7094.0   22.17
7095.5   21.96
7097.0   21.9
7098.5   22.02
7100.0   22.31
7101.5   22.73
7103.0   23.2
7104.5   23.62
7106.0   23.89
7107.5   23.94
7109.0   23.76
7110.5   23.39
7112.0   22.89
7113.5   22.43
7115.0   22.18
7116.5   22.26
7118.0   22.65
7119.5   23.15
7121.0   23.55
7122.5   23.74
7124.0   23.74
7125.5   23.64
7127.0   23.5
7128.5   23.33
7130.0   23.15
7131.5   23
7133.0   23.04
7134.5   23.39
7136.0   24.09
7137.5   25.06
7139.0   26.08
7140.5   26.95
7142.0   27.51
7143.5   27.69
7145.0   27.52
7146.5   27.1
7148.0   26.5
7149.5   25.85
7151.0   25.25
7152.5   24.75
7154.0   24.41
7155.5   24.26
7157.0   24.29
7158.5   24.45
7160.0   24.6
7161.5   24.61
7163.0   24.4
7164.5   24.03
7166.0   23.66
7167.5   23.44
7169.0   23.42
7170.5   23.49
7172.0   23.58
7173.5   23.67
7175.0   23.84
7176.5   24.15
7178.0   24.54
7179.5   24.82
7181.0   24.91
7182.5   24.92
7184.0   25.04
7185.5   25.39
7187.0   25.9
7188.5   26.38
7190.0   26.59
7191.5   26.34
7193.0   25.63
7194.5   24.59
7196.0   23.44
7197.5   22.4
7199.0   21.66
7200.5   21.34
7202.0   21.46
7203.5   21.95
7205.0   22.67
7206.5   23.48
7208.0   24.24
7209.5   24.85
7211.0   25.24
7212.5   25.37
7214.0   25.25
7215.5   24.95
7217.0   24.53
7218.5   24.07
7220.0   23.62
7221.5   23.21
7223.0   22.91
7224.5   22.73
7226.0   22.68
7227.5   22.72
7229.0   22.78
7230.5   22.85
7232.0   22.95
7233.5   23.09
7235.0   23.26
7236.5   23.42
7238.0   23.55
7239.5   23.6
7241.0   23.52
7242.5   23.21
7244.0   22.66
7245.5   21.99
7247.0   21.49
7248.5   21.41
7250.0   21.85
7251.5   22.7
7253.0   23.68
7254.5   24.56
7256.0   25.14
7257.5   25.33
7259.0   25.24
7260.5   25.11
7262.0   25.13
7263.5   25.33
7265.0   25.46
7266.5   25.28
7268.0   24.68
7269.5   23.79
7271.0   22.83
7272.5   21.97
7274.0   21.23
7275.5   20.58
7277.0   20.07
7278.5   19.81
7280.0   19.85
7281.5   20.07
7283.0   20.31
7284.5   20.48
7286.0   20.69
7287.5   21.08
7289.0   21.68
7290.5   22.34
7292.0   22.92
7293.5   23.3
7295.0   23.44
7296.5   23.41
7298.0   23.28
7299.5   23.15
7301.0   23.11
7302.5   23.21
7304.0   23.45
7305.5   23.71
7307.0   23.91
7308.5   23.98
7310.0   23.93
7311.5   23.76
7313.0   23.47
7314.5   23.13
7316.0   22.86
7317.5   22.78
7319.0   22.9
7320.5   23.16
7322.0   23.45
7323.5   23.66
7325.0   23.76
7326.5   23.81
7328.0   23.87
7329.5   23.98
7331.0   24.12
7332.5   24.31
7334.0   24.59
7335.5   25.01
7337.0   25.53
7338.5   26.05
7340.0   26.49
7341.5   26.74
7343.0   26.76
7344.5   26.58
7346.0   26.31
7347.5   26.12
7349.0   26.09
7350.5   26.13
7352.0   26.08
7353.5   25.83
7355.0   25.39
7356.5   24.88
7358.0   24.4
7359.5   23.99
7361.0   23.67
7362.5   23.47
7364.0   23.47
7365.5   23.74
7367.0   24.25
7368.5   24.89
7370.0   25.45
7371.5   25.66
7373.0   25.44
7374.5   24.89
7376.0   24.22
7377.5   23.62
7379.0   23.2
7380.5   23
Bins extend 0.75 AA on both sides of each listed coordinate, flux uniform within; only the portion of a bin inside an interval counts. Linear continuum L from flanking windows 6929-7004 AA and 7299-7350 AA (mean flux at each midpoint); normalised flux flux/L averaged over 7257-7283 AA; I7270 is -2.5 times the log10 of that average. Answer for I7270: 0.06 mag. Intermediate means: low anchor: 24.4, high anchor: 24.4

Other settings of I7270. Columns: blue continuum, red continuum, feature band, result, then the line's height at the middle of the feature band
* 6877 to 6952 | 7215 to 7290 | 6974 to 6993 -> -0.084 mag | 22.8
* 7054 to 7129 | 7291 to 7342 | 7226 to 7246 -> 0.036 mag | 23.8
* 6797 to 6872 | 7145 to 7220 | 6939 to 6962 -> -0.131 mag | 21.7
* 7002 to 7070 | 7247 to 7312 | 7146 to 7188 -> -0.080 mag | 22.9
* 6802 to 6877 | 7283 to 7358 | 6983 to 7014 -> -0.108 mag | 21.7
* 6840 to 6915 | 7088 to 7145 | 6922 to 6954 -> -0.095 mag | 21.9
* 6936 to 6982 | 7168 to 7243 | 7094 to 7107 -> 0.060 mag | 24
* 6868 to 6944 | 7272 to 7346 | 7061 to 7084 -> -0.099 mag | 22.7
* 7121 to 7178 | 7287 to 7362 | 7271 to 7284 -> 0.178 mag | 24.3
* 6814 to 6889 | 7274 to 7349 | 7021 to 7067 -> -0.057 mag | 22.1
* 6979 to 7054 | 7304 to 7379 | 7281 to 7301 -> 0.106 mag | 24.3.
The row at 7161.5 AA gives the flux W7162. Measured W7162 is 24.61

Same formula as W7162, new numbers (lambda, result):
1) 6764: 21.42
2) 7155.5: 24.26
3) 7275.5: 20.58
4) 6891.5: 23.44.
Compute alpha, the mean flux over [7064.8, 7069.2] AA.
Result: 24.1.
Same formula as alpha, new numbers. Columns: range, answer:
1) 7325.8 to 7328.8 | 23.8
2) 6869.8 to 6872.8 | 21.9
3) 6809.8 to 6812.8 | 20.4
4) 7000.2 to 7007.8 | 23.1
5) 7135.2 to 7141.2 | 25.5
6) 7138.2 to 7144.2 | 27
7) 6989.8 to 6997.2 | 25.2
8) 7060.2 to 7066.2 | 24.7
